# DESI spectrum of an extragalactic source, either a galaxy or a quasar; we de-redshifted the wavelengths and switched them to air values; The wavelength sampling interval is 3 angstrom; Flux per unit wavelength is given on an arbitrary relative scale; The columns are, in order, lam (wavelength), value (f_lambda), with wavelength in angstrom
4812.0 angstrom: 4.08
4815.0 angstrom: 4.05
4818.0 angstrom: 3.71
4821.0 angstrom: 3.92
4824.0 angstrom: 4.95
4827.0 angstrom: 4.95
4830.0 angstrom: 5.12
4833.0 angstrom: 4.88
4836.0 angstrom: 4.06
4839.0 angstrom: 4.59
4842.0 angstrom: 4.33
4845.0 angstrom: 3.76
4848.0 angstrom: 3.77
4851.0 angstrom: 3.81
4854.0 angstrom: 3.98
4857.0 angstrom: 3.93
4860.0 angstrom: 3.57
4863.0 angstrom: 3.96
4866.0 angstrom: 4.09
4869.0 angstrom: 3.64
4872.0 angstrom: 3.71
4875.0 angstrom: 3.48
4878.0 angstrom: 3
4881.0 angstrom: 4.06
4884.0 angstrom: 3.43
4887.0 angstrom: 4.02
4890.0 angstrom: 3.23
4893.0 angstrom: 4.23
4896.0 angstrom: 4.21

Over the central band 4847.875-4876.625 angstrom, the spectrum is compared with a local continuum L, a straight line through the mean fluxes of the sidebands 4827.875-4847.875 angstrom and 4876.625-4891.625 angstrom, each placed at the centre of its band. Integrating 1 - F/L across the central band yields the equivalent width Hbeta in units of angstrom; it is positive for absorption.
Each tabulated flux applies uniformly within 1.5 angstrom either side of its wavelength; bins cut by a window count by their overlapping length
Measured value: 1.3 angstrom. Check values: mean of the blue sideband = 4.42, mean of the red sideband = 3.56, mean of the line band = 3.79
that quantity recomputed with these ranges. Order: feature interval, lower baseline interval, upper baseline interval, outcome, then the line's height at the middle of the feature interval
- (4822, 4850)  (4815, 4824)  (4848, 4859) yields -3.6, 3.96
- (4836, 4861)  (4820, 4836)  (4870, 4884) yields 1.5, 4.23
